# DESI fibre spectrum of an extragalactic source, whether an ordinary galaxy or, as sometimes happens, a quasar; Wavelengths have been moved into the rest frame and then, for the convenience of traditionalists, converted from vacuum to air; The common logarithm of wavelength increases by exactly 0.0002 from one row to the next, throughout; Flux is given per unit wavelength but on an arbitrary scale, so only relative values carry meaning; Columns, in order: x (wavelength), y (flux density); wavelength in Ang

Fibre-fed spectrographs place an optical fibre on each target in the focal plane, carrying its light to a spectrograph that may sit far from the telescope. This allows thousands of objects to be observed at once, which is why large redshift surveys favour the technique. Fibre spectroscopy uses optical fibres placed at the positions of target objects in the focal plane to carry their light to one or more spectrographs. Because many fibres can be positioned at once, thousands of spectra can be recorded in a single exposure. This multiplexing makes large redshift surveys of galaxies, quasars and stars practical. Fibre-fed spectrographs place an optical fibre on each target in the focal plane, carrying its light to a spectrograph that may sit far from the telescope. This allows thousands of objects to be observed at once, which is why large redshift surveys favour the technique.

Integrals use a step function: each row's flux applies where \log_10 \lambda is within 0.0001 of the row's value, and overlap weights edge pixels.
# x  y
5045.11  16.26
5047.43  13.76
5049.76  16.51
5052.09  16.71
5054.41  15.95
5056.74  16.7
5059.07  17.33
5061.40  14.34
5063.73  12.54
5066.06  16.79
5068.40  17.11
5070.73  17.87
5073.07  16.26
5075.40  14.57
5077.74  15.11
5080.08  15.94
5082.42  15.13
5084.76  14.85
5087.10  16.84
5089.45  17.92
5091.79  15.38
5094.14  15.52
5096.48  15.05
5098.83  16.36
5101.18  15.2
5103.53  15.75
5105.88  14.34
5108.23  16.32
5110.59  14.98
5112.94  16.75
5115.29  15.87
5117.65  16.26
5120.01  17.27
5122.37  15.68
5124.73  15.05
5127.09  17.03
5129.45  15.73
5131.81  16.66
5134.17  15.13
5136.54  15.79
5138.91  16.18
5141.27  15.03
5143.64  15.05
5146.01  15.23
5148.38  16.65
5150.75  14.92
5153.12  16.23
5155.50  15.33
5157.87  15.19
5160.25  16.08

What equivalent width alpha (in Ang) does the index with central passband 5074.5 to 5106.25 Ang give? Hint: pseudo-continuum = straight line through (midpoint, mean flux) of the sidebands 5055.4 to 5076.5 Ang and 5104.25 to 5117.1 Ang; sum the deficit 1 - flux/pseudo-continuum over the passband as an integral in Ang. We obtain 0.4 Ang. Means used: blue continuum 16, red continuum 15.7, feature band 15.6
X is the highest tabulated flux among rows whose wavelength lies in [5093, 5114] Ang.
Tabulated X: 16.75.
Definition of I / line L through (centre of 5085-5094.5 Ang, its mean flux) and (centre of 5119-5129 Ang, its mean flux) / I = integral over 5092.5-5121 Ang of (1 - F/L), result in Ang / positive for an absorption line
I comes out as 0.83 Ang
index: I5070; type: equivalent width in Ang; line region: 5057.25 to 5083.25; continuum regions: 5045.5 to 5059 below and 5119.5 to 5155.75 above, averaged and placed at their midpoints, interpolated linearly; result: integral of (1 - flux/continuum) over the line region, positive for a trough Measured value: 0.4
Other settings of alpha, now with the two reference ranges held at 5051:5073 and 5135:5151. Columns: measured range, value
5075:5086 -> 0.6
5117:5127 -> -0.3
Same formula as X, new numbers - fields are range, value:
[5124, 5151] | 17.03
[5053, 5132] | 17.92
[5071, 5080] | 16.26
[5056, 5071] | 17.87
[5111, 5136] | 17.27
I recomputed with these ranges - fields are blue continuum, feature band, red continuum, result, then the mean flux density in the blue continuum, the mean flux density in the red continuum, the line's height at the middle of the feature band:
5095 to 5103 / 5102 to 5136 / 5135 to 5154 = -0.7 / 15.6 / 15.6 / 15.6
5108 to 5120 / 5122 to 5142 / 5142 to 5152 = -0.1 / 16.1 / 15.5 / 15.8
